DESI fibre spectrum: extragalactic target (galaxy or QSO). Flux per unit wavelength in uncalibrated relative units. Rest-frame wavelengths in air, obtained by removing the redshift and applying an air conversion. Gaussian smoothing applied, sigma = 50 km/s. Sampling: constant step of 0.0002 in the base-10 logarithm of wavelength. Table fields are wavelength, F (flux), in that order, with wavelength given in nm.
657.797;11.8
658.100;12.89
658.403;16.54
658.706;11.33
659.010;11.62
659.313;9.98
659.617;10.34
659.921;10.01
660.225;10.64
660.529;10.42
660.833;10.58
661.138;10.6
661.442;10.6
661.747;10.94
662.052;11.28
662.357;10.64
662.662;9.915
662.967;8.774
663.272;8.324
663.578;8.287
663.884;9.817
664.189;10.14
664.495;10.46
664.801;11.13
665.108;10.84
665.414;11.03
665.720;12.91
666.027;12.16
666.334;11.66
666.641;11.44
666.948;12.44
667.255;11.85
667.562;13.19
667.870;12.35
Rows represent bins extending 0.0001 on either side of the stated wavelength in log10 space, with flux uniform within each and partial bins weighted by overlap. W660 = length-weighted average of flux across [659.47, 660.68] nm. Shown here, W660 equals 10.4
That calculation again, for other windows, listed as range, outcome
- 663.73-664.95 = 10.4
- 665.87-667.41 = 11.9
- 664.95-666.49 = 11.7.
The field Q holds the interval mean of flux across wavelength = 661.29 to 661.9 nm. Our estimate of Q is 10.8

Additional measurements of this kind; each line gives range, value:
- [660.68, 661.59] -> 10.6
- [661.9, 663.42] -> 9.79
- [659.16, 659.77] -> 10.2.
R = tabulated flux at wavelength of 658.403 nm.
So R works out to 16.54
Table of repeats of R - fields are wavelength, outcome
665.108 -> 10.84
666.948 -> 12.44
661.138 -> 10.6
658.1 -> 12.89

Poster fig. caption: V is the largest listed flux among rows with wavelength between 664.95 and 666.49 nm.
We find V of 12.91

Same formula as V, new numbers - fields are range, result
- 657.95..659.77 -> 16.54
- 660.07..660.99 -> 10.64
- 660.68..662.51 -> 11.28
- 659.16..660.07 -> 10.34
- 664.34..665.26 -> 11.13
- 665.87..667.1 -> 12.44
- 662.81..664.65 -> 10.46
